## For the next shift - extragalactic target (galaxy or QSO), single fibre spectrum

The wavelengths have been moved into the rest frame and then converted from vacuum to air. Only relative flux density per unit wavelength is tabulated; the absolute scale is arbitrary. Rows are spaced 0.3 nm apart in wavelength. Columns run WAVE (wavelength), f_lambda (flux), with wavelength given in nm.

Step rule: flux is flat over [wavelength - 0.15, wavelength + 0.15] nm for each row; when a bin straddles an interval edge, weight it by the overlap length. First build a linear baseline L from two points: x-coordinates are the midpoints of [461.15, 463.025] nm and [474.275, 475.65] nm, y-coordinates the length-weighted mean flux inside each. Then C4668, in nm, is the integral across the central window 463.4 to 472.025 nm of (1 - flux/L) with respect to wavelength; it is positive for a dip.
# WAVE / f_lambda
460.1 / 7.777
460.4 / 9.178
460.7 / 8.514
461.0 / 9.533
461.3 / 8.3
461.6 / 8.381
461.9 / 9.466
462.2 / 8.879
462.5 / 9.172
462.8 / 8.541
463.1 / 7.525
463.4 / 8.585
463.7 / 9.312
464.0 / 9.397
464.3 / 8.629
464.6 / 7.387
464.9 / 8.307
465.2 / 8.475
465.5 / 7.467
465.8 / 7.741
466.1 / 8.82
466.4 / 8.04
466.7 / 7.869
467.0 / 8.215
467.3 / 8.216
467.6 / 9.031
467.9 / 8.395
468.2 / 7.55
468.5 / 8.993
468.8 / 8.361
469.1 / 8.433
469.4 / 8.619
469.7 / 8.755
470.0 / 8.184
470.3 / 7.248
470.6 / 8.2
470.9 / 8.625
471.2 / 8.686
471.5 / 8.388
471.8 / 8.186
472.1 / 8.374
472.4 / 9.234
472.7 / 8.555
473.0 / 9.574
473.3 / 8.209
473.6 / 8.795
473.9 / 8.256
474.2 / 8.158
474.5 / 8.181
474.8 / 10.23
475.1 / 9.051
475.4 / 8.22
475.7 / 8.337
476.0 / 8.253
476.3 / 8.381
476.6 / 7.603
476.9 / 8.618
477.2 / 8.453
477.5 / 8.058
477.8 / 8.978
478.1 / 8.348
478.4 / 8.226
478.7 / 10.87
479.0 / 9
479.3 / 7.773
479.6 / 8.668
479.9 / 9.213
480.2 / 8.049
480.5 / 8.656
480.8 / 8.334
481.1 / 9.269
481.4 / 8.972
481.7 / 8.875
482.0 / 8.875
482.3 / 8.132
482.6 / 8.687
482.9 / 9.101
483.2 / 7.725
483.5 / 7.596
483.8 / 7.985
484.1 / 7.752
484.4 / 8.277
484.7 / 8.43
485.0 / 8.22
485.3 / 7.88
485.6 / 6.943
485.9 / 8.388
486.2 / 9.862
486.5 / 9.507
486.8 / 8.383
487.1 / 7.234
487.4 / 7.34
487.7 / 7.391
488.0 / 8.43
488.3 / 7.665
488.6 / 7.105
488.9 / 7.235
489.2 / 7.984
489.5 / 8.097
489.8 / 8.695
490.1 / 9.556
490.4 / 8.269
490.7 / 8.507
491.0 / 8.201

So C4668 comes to 0.43 nm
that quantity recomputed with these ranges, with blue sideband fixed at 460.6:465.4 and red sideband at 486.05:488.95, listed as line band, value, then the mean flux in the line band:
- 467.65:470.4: 0.053 nm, 8.33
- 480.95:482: -0.106 nm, 9.02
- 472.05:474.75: -0.089 nm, 8.66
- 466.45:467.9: 0.037 nm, 8.32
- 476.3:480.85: -0.182 nm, 8.59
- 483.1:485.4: 0.037 nm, 7.99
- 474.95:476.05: -0.020 nm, 8.48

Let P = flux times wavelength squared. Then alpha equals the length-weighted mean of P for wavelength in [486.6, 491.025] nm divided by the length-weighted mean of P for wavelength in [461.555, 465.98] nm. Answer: 1.05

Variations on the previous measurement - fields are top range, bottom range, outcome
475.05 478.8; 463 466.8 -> 1.08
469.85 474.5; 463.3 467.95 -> 1.04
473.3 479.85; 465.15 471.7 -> 1.07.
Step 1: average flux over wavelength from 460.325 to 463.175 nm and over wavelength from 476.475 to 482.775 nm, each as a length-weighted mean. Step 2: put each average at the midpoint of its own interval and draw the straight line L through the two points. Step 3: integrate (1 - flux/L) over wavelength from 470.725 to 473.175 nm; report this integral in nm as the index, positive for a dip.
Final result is 0.003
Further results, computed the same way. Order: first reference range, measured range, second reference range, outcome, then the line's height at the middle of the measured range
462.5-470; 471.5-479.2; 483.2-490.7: -0.36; 8.25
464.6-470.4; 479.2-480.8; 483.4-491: -0.06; 8.16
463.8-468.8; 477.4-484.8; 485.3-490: -0.41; 8.11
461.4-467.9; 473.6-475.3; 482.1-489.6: -0.10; 8.27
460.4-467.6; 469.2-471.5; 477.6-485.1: 0.05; 8.52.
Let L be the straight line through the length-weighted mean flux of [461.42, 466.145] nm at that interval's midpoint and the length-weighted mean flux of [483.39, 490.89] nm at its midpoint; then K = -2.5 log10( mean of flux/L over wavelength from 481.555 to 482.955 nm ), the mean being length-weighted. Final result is -0.07 mag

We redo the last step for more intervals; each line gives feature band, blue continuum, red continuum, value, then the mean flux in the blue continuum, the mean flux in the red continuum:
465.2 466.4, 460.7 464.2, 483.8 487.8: 0.08 mag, 8.81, 8.13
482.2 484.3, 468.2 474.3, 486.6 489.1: -0.04 mag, 8.47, 7.64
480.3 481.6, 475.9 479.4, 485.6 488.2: -0.04 mag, 8.56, 8.23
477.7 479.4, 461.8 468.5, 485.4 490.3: -0.08 mag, 8.42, 8.11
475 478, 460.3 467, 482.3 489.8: -0.02 mag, 8.51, 8.07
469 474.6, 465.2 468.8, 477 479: 0.00 mag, 8.23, 8.83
